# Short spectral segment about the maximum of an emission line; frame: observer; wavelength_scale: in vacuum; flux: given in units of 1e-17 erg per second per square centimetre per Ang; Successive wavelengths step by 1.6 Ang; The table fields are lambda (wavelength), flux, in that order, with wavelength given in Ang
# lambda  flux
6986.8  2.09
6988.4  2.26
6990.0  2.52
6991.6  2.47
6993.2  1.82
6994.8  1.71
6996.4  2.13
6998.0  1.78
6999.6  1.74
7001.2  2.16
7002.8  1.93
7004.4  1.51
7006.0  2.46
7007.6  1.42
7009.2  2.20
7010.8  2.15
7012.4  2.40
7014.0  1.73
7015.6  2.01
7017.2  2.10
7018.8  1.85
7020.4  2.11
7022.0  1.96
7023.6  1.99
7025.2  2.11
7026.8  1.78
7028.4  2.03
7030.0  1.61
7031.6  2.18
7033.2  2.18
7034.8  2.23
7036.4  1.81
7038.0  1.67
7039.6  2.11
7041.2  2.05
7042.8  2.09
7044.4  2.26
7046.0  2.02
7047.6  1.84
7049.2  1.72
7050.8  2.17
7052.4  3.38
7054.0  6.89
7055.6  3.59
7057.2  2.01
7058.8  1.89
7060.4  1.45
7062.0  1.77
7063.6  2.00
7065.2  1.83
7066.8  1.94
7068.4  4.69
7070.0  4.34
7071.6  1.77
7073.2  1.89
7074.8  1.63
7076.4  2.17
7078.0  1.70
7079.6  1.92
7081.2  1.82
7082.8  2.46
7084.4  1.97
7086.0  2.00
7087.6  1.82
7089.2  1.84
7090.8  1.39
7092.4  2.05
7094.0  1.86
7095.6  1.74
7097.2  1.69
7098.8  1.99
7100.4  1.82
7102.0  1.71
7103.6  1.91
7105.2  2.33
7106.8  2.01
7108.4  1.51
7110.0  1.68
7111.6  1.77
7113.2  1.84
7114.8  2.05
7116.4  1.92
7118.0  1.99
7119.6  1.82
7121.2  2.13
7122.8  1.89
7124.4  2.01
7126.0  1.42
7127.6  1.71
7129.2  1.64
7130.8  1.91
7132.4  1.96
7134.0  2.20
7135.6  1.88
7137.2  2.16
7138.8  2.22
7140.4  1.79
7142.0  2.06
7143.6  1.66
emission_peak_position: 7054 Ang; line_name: [S II]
